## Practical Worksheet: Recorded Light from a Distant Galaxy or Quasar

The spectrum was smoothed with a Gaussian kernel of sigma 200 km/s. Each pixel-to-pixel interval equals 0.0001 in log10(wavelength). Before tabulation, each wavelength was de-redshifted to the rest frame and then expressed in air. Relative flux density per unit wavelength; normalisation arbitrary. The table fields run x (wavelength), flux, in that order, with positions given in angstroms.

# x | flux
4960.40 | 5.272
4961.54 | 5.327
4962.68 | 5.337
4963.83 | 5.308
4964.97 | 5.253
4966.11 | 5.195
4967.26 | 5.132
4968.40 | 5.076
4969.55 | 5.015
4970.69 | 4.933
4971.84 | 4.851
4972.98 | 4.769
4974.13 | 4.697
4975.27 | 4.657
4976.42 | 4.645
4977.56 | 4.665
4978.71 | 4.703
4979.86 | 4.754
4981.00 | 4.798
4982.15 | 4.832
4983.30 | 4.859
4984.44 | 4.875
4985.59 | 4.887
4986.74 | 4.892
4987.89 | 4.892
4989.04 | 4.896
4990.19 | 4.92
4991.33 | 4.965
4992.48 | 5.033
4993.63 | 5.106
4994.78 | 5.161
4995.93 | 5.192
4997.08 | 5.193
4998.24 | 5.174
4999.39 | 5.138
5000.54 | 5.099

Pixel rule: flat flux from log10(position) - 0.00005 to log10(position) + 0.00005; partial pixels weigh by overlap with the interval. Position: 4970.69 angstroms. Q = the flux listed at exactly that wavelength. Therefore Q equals 4.933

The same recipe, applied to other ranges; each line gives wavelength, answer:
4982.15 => 4.832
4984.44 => 4.875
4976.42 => 4.645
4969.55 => 5.015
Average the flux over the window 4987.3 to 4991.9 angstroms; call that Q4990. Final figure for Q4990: 4.92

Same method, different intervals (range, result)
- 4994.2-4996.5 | 5.18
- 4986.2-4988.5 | 4.89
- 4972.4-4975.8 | 4.72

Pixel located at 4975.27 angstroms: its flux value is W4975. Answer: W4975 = 4.657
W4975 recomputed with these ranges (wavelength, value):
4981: 4.798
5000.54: 5.099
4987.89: 4.892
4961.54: 5.327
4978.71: 4.703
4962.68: 5.337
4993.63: 5.106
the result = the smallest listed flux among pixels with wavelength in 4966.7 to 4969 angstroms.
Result 5.076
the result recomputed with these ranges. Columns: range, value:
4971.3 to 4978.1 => 4.645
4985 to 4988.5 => 4.887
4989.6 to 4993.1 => 4.92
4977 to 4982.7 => 4.665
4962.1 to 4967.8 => 5.132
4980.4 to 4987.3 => 4.798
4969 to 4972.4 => 4.851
